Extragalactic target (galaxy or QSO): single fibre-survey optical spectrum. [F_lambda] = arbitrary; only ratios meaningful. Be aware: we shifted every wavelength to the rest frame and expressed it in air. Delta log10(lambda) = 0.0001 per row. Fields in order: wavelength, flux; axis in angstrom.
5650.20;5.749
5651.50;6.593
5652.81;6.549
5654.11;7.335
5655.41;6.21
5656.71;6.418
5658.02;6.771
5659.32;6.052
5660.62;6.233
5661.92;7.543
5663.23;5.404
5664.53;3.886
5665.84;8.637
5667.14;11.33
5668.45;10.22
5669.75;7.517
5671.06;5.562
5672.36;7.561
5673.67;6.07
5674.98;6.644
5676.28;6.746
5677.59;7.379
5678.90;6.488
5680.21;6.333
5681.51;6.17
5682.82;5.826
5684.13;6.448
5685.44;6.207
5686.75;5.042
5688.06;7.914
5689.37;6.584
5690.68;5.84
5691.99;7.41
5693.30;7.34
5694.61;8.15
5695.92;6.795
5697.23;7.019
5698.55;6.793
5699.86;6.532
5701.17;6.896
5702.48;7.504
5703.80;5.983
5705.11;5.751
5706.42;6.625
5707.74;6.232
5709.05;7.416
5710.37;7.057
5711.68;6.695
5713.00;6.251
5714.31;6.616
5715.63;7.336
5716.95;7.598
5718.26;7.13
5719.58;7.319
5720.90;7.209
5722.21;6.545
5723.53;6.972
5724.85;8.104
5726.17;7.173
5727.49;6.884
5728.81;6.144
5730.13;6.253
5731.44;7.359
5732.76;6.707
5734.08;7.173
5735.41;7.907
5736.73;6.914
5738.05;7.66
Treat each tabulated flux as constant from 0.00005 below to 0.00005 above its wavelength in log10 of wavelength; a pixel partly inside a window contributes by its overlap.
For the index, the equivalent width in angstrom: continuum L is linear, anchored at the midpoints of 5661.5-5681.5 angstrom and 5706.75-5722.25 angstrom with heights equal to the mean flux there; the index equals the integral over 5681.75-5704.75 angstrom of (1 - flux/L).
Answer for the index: 1.1 angstrom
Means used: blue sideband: 7.12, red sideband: 6.96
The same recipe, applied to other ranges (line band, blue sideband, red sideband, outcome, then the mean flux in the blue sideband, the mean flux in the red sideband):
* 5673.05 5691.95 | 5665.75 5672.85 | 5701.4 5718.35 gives 3.5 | 8.49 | 6.78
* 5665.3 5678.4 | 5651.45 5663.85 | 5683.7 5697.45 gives -2.2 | 6.51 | 6.8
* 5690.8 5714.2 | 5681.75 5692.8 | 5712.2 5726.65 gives -0.3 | 6.41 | 7.11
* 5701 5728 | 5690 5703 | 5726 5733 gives -0.2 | 7.02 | 6.73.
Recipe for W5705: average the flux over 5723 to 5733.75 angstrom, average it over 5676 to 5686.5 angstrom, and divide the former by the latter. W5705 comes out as 1.1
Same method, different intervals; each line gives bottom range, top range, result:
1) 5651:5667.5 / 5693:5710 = 1.01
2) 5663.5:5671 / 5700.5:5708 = 0.82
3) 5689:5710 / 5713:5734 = 1.03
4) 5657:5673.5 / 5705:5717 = 0.94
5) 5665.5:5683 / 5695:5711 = 0.92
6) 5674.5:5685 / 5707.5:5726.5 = 1.09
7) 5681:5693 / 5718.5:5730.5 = 1.09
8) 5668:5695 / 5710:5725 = 1.04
